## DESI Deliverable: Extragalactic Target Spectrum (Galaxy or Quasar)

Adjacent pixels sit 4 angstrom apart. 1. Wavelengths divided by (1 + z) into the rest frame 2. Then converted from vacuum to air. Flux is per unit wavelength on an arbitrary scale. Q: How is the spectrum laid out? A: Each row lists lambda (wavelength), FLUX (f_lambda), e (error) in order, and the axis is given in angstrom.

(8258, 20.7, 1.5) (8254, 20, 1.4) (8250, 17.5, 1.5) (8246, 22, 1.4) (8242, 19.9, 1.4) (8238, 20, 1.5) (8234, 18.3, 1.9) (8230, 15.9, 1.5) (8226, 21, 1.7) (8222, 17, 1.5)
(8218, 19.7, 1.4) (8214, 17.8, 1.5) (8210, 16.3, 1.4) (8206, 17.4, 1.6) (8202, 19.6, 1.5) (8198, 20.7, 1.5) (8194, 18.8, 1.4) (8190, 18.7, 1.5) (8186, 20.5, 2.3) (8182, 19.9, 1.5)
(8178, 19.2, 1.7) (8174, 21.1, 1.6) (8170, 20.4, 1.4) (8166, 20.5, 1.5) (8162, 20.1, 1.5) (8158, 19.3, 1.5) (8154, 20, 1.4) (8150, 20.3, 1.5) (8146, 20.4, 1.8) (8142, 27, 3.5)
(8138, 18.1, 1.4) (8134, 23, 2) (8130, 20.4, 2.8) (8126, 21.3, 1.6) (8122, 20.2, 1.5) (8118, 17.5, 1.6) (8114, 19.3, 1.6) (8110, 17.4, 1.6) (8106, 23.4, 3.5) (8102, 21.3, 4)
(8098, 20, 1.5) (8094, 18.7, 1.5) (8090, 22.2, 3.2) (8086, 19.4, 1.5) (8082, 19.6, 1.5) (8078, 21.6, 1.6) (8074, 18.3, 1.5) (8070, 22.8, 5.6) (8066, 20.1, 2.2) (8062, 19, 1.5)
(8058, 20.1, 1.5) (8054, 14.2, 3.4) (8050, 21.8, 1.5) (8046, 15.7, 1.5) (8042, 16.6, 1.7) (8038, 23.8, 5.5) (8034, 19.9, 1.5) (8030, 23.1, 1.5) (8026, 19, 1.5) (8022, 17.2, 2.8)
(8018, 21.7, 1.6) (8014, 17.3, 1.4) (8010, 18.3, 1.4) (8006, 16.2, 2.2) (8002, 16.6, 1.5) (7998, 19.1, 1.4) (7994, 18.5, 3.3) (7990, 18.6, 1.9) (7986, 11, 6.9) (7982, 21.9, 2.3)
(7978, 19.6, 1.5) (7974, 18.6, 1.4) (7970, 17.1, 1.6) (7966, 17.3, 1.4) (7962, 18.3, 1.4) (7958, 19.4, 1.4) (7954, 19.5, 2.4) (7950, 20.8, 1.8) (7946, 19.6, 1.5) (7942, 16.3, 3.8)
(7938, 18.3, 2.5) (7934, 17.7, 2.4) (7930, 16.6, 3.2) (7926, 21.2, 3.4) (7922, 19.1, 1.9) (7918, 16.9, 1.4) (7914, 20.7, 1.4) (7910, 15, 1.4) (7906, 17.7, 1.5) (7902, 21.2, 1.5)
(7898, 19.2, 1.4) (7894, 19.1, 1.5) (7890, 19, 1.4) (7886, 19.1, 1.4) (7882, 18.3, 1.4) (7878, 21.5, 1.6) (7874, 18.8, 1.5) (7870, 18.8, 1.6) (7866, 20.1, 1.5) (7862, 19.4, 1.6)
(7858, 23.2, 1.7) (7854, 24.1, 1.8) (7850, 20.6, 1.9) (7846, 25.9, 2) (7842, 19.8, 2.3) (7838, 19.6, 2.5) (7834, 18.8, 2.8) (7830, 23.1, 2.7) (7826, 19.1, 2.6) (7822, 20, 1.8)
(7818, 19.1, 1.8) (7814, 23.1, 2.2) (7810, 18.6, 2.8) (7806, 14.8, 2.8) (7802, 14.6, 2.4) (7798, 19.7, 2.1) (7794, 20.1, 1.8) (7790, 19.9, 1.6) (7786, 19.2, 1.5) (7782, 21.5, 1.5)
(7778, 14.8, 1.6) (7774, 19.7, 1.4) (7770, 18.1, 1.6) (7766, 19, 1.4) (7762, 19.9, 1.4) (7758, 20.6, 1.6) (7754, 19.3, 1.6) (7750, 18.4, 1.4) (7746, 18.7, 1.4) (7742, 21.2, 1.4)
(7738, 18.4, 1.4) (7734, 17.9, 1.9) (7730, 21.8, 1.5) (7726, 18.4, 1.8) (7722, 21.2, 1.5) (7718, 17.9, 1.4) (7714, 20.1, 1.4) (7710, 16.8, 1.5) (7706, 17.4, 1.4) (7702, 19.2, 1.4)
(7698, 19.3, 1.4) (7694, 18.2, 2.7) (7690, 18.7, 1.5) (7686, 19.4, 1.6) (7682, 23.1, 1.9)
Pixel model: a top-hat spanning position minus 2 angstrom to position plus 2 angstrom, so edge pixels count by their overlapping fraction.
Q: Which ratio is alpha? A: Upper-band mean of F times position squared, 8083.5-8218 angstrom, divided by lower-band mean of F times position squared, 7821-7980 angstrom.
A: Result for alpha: 1.09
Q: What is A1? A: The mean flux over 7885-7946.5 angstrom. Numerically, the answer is 18.5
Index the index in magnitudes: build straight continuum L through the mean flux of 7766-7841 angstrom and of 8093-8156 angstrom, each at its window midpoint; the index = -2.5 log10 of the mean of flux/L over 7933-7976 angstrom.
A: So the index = 0.08 mag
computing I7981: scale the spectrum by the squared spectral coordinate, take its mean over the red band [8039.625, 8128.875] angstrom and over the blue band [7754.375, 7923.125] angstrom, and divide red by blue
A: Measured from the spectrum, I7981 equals 1.07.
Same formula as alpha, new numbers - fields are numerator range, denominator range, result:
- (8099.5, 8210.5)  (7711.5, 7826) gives 1.16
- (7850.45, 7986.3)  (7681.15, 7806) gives 1.05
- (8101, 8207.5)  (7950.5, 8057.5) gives 1.13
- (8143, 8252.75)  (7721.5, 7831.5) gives 1.12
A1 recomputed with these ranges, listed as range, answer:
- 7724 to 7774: 19.3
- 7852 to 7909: 19.9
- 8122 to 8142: 21.3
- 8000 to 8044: 19.1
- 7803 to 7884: 20.3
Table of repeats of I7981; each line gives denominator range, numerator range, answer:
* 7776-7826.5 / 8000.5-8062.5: 1.06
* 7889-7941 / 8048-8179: 1.15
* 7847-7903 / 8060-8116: 1.05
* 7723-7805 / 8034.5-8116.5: 1.12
